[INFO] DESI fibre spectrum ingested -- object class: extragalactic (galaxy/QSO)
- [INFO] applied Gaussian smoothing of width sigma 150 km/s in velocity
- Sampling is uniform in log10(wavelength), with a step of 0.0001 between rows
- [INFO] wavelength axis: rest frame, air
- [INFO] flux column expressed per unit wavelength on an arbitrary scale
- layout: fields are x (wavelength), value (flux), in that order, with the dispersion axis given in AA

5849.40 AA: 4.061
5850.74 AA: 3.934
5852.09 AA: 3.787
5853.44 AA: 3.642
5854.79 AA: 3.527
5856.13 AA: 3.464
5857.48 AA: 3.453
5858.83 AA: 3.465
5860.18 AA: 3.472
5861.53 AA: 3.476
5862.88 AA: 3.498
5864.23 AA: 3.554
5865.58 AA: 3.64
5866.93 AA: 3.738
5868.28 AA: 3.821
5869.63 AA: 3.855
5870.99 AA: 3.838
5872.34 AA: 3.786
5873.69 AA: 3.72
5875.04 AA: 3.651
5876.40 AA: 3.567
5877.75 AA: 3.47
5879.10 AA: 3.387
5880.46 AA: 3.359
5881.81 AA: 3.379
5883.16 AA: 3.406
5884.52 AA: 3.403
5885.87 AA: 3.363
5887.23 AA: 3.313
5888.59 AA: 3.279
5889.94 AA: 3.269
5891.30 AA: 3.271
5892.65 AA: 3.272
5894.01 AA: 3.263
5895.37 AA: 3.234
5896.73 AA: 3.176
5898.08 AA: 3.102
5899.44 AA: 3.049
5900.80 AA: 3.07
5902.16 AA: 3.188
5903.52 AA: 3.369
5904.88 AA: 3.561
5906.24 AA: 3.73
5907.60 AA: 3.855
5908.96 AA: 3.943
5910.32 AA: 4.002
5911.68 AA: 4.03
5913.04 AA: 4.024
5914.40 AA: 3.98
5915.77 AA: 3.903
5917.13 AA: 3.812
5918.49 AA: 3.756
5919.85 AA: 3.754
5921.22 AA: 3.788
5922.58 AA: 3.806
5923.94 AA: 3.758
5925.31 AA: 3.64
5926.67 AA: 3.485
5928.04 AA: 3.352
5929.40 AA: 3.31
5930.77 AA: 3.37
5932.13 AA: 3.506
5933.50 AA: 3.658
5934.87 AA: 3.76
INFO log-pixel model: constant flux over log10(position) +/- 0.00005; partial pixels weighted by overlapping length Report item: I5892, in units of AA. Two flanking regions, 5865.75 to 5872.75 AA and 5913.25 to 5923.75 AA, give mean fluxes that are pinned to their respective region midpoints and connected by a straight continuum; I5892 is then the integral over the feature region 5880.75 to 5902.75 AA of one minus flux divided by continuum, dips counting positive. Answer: 3.2 AA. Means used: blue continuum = 3.79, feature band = 3.25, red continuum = 3.83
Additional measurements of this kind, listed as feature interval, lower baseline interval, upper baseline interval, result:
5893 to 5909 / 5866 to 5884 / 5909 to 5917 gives 2.1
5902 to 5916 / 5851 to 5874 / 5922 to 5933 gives -0.9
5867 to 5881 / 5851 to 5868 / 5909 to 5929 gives -0.1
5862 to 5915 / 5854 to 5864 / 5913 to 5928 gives 1.4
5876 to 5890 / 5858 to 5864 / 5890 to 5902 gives -0.4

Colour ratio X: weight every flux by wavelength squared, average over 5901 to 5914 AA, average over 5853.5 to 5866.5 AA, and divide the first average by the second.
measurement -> 1.08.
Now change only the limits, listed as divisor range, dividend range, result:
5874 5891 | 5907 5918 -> 1.17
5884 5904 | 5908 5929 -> 1.18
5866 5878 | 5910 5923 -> 1.06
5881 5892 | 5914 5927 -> 1.14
